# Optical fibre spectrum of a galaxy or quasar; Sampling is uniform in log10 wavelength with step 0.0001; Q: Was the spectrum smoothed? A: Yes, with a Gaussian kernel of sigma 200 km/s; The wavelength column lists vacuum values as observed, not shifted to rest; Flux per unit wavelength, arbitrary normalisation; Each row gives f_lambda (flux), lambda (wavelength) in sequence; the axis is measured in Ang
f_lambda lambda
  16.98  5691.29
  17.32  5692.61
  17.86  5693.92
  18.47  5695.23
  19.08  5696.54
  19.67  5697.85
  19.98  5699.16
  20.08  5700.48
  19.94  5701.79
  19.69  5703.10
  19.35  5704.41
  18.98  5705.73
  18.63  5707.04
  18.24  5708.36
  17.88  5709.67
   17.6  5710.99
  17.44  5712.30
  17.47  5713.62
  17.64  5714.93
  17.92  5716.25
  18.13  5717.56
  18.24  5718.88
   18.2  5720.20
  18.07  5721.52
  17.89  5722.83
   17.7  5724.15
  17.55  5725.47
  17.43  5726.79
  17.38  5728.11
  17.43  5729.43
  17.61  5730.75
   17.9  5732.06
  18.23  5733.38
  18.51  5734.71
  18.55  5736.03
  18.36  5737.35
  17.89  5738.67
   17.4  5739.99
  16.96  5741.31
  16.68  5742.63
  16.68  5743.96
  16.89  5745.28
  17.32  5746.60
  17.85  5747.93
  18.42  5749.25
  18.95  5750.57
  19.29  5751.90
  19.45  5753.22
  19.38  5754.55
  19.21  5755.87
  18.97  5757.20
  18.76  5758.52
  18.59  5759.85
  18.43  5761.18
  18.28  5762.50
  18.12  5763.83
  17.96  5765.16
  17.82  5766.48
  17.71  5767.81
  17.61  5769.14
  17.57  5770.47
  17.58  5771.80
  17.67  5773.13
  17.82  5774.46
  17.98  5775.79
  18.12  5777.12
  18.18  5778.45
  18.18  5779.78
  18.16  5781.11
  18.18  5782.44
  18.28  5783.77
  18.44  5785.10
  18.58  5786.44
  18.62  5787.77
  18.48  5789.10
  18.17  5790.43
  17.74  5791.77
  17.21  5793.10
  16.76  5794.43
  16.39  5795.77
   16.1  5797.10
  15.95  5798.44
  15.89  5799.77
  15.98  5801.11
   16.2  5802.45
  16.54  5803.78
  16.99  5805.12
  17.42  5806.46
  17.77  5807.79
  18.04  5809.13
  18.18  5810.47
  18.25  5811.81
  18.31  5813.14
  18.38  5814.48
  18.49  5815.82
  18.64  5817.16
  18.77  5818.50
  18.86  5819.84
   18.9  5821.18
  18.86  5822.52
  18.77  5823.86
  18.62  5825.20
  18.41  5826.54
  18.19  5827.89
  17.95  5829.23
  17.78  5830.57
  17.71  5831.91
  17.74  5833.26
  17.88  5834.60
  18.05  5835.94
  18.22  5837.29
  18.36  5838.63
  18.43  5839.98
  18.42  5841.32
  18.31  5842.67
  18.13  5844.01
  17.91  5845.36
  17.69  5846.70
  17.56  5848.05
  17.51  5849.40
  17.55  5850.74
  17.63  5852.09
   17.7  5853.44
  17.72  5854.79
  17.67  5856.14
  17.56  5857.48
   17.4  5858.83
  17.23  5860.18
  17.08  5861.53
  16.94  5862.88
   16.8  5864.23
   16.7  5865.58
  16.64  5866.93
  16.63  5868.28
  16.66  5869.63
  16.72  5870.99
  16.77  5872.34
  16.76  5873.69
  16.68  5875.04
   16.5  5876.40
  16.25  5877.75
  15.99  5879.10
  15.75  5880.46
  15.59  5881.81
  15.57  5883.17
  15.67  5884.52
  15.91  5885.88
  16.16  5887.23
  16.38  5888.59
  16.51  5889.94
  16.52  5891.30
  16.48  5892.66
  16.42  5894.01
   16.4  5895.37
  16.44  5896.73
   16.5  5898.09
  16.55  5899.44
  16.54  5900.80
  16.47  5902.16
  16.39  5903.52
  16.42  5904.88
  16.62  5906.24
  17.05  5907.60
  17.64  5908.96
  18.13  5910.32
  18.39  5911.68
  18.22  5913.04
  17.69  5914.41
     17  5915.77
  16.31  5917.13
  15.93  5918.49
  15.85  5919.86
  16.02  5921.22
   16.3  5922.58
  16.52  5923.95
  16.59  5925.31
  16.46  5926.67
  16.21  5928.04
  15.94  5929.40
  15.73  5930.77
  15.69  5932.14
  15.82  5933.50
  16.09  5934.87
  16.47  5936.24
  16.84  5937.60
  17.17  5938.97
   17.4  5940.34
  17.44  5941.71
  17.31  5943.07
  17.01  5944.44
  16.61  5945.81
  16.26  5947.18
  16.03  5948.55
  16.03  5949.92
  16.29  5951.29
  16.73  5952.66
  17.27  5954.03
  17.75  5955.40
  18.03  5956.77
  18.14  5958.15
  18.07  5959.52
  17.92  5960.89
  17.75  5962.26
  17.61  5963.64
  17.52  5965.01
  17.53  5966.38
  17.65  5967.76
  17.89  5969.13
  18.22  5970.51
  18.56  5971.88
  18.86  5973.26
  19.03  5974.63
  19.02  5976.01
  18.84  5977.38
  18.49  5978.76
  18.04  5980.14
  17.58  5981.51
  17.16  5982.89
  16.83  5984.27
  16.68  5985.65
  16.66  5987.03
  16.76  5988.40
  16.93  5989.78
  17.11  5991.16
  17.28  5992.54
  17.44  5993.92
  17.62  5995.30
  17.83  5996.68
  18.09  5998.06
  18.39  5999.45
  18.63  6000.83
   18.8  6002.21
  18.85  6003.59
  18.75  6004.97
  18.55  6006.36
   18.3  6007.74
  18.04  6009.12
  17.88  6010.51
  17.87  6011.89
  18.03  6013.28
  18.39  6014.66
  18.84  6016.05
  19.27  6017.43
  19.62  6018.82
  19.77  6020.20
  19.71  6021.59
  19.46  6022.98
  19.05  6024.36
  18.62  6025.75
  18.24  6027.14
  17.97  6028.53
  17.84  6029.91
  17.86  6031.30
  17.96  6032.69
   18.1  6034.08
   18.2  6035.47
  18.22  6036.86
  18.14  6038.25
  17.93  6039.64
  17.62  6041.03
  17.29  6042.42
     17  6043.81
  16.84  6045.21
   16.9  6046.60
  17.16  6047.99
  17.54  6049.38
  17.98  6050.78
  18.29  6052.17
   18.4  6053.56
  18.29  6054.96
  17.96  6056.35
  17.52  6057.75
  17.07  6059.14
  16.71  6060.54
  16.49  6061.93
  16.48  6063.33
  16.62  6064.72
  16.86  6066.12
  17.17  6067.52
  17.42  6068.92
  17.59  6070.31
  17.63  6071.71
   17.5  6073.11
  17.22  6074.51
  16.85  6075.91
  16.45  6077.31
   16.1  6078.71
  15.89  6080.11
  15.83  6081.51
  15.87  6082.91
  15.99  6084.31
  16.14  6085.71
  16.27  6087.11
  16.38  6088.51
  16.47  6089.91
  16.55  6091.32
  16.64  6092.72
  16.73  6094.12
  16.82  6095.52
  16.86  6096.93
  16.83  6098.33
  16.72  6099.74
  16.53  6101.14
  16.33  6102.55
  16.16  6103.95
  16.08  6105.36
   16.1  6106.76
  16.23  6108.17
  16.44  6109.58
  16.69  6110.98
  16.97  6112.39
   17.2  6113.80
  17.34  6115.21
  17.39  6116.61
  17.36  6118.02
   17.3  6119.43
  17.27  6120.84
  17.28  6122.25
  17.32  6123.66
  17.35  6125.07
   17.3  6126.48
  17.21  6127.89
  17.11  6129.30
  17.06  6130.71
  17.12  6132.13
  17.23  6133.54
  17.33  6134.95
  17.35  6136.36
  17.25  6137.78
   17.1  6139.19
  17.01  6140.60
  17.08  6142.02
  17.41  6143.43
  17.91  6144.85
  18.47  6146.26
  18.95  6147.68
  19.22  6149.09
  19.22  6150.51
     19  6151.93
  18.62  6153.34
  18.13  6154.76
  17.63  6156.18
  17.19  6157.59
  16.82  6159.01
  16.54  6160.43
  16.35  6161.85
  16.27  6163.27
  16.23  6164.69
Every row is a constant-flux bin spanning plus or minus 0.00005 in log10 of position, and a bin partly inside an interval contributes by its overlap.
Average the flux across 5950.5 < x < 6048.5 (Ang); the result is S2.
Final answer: 18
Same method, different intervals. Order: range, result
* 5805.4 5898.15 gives 17.4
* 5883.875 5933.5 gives 16.5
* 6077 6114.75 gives 16.4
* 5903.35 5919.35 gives 17.2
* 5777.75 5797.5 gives 17.9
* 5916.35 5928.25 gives 16.3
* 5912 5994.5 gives 17.1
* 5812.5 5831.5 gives 18.5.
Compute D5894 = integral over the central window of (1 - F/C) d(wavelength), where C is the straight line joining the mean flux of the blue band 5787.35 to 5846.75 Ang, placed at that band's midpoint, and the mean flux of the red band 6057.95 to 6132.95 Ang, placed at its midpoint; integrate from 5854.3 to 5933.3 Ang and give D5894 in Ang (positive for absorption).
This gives 4.2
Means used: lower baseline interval 17.8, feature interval 16.6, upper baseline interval 16.8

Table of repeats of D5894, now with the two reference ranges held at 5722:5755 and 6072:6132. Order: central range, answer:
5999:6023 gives -2.4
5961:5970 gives -0.3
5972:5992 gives -0.7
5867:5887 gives 1.4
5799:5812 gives 0.4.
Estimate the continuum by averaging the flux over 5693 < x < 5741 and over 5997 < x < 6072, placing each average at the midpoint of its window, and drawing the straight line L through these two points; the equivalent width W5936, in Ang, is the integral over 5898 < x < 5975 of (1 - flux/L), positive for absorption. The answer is 4.53 Ang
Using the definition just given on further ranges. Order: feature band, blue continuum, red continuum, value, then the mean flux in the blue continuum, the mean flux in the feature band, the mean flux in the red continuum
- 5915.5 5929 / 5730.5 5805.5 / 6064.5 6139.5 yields 0.8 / 17.8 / 16.3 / 16.8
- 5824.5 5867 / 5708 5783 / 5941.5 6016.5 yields 0.3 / 18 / 17.7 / 17.7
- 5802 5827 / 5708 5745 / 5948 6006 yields -0.6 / 17.7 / 18.1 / 17.7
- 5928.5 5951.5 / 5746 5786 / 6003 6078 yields 2.0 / 18.3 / 16.5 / 17.9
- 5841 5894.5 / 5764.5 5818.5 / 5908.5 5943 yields 0.8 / 17.7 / 16.9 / 16.7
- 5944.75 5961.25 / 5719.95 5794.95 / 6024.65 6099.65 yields 0.4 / 18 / 17.1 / 17.2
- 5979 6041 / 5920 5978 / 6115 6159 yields -2.9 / 17.1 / 18.1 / 17.6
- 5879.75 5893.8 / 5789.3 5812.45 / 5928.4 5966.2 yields 0.8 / 17.1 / 16.1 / 16.9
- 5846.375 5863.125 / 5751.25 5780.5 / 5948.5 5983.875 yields 0.5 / 18.3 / 17.5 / 17.8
